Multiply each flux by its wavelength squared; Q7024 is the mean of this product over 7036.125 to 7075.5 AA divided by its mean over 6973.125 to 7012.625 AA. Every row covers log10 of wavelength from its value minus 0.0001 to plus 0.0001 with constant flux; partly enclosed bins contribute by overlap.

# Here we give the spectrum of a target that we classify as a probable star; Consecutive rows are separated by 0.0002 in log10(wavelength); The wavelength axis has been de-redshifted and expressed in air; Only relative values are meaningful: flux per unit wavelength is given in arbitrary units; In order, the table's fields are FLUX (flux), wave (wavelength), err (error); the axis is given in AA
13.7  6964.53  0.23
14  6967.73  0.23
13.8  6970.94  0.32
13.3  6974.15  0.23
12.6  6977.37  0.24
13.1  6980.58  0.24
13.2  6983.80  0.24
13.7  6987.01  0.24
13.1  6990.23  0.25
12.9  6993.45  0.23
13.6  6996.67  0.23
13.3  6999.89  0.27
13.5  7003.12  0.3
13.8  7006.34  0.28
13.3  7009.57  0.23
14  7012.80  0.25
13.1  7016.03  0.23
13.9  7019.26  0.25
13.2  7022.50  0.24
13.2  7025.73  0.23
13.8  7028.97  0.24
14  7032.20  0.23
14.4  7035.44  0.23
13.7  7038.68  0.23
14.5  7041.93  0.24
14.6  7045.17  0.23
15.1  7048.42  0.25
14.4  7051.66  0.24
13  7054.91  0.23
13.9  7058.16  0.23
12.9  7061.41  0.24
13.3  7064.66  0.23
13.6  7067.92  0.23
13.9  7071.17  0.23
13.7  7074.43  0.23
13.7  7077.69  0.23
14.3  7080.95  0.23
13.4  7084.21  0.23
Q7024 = 1.1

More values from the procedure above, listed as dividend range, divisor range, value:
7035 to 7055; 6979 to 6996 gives 1.10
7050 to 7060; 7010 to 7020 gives 1.02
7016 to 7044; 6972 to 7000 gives 1.06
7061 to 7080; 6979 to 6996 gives 1.05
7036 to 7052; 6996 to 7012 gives 1.08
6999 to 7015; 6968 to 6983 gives 1.03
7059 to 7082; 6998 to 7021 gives 1.02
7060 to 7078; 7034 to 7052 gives 0.94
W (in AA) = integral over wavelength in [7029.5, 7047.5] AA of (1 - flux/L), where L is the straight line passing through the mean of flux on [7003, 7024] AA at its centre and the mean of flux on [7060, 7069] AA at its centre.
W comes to -1.1 AA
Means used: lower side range 13.5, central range 14.2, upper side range 13.3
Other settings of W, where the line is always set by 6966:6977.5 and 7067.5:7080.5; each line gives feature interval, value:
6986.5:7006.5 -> 0.3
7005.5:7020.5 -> 0.0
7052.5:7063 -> 0.3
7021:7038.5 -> -0.1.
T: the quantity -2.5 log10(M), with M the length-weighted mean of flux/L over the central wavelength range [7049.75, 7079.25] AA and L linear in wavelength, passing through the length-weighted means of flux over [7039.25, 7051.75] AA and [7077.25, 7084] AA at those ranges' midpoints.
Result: 0.05 mag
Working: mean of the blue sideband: 14.6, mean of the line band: 13.6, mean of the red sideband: 13.9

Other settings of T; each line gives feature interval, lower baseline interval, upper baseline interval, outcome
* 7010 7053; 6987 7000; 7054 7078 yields -0.046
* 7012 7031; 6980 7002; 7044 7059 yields 0.018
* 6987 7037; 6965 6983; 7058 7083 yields -0.005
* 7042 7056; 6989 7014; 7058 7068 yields -0.079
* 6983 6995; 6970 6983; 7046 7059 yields 0.007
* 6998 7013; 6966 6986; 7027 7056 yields 0.015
